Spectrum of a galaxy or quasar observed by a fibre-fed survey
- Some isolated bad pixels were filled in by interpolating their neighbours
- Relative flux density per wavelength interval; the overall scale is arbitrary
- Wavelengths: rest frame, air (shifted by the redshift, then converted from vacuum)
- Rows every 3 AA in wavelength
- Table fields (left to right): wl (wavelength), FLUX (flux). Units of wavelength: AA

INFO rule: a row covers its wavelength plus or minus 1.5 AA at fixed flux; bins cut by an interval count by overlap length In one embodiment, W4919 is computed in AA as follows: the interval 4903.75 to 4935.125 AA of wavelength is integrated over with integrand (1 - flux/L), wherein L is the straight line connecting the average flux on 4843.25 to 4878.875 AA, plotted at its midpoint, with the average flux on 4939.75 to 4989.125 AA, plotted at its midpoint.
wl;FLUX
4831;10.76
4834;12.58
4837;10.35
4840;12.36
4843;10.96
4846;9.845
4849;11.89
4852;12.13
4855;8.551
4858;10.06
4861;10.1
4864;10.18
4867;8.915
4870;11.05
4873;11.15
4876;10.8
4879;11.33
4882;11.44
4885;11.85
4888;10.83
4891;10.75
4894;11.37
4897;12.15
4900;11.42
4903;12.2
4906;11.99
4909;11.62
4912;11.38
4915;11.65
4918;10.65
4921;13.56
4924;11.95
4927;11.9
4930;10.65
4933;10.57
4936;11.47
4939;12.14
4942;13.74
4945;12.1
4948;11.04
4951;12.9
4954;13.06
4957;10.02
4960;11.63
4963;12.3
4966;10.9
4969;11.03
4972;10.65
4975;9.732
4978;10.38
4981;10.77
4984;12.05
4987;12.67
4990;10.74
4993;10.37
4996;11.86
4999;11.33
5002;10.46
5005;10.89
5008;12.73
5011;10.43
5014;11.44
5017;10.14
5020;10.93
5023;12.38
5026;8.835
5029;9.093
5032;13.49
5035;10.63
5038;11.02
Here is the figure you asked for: -1.5 AA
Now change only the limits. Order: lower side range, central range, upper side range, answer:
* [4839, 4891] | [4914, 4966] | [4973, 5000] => -4.03 AA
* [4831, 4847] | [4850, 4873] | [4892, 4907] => 2.38 AA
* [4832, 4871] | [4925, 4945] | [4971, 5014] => -1.55 AA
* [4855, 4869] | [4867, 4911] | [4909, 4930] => -2.76 AA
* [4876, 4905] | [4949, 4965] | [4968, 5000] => -1.08 AA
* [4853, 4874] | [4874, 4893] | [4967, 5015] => -1.83 AA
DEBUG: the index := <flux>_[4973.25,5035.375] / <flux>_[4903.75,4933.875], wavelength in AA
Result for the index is 0.95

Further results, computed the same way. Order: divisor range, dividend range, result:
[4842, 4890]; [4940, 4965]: 1.13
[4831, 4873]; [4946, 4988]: 1.06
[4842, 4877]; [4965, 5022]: 1.06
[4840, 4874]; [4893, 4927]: 1.12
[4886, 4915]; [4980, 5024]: 0.98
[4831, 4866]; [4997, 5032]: 1.01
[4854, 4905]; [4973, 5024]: 1.02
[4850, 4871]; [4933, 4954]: 1.20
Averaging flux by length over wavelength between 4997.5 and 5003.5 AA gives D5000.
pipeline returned 10.9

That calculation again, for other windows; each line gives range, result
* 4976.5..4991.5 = 11.3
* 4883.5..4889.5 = 11.3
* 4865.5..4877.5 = 10.5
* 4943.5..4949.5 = 11.6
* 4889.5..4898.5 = 11.4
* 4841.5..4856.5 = 10.7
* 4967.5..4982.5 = 10.5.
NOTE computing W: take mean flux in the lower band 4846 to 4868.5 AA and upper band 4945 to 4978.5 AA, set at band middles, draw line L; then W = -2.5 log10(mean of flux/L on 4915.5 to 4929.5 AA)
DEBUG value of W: -0.09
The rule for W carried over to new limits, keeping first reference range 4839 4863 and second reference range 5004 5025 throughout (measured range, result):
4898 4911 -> -0.09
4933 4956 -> -0.11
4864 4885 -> 0.00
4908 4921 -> -0.06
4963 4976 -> 0.03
